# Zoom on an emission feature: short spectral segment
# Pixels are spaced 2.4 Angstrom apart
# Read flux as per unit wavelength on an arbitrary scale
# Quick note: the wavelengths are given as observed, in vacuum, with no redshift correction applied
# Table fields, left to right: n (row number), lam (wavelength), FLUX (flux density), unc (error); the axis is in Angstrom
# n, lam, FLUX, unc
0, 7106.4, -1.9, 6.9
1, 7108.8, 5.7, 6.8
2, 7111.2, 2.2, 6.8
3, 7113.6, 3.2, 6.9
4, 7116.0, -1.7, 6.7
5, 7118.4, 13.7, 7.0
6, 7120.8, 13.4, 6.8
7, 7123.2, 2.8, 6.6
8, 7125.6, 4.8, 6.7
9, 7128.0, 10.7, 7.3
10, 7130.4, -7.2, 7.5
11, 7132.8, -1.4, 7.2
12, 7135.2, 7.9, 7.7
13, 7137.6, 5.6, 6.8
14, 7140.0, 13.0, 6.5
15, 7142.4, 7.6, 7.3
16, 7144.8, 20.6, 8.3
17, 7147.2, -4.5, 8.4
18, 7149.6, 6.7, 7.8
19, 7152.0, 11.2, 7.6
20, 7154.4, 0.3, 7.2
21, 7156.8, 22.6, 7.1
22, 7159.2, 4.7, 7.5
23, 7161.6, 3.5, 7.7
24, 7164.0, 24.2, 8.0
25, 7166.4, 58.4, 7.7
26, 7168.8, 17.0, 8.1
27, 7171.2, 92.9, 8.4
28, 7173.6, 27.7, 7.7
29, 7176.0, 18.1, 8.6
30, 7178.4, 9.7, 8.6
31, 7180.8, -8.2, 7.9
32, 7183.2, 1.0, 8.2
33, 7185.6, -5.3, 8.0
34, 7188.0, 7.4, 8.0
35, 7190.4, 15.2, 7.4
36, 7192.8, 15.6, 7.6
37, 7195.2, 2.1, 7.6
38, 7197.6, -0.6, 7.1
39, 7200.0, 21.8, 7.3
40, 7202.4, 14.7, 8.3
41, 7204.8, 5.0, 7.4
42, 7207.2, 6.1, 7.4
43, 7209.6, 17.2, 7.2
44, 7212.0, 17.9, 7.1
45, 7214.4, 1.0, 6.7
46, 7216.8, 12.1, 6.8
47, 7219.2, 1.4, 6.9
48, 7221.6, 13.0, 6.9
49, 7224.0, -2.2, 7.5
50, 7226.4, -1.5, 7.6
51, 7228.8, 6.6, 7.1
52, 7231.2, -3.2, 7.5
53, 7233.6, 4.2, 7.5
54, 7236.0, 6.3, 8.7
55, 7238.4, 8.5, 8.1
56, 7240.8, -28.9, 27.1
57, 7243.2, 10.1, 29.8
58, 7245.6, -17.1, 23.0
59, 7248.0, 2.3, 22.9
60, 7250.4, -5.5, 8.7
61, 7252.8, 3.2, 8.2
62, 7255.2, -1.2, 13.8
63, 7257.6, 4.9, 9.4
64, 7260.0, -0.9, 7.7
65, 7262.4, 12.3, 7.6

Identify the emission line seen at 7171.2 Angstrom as [O II]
